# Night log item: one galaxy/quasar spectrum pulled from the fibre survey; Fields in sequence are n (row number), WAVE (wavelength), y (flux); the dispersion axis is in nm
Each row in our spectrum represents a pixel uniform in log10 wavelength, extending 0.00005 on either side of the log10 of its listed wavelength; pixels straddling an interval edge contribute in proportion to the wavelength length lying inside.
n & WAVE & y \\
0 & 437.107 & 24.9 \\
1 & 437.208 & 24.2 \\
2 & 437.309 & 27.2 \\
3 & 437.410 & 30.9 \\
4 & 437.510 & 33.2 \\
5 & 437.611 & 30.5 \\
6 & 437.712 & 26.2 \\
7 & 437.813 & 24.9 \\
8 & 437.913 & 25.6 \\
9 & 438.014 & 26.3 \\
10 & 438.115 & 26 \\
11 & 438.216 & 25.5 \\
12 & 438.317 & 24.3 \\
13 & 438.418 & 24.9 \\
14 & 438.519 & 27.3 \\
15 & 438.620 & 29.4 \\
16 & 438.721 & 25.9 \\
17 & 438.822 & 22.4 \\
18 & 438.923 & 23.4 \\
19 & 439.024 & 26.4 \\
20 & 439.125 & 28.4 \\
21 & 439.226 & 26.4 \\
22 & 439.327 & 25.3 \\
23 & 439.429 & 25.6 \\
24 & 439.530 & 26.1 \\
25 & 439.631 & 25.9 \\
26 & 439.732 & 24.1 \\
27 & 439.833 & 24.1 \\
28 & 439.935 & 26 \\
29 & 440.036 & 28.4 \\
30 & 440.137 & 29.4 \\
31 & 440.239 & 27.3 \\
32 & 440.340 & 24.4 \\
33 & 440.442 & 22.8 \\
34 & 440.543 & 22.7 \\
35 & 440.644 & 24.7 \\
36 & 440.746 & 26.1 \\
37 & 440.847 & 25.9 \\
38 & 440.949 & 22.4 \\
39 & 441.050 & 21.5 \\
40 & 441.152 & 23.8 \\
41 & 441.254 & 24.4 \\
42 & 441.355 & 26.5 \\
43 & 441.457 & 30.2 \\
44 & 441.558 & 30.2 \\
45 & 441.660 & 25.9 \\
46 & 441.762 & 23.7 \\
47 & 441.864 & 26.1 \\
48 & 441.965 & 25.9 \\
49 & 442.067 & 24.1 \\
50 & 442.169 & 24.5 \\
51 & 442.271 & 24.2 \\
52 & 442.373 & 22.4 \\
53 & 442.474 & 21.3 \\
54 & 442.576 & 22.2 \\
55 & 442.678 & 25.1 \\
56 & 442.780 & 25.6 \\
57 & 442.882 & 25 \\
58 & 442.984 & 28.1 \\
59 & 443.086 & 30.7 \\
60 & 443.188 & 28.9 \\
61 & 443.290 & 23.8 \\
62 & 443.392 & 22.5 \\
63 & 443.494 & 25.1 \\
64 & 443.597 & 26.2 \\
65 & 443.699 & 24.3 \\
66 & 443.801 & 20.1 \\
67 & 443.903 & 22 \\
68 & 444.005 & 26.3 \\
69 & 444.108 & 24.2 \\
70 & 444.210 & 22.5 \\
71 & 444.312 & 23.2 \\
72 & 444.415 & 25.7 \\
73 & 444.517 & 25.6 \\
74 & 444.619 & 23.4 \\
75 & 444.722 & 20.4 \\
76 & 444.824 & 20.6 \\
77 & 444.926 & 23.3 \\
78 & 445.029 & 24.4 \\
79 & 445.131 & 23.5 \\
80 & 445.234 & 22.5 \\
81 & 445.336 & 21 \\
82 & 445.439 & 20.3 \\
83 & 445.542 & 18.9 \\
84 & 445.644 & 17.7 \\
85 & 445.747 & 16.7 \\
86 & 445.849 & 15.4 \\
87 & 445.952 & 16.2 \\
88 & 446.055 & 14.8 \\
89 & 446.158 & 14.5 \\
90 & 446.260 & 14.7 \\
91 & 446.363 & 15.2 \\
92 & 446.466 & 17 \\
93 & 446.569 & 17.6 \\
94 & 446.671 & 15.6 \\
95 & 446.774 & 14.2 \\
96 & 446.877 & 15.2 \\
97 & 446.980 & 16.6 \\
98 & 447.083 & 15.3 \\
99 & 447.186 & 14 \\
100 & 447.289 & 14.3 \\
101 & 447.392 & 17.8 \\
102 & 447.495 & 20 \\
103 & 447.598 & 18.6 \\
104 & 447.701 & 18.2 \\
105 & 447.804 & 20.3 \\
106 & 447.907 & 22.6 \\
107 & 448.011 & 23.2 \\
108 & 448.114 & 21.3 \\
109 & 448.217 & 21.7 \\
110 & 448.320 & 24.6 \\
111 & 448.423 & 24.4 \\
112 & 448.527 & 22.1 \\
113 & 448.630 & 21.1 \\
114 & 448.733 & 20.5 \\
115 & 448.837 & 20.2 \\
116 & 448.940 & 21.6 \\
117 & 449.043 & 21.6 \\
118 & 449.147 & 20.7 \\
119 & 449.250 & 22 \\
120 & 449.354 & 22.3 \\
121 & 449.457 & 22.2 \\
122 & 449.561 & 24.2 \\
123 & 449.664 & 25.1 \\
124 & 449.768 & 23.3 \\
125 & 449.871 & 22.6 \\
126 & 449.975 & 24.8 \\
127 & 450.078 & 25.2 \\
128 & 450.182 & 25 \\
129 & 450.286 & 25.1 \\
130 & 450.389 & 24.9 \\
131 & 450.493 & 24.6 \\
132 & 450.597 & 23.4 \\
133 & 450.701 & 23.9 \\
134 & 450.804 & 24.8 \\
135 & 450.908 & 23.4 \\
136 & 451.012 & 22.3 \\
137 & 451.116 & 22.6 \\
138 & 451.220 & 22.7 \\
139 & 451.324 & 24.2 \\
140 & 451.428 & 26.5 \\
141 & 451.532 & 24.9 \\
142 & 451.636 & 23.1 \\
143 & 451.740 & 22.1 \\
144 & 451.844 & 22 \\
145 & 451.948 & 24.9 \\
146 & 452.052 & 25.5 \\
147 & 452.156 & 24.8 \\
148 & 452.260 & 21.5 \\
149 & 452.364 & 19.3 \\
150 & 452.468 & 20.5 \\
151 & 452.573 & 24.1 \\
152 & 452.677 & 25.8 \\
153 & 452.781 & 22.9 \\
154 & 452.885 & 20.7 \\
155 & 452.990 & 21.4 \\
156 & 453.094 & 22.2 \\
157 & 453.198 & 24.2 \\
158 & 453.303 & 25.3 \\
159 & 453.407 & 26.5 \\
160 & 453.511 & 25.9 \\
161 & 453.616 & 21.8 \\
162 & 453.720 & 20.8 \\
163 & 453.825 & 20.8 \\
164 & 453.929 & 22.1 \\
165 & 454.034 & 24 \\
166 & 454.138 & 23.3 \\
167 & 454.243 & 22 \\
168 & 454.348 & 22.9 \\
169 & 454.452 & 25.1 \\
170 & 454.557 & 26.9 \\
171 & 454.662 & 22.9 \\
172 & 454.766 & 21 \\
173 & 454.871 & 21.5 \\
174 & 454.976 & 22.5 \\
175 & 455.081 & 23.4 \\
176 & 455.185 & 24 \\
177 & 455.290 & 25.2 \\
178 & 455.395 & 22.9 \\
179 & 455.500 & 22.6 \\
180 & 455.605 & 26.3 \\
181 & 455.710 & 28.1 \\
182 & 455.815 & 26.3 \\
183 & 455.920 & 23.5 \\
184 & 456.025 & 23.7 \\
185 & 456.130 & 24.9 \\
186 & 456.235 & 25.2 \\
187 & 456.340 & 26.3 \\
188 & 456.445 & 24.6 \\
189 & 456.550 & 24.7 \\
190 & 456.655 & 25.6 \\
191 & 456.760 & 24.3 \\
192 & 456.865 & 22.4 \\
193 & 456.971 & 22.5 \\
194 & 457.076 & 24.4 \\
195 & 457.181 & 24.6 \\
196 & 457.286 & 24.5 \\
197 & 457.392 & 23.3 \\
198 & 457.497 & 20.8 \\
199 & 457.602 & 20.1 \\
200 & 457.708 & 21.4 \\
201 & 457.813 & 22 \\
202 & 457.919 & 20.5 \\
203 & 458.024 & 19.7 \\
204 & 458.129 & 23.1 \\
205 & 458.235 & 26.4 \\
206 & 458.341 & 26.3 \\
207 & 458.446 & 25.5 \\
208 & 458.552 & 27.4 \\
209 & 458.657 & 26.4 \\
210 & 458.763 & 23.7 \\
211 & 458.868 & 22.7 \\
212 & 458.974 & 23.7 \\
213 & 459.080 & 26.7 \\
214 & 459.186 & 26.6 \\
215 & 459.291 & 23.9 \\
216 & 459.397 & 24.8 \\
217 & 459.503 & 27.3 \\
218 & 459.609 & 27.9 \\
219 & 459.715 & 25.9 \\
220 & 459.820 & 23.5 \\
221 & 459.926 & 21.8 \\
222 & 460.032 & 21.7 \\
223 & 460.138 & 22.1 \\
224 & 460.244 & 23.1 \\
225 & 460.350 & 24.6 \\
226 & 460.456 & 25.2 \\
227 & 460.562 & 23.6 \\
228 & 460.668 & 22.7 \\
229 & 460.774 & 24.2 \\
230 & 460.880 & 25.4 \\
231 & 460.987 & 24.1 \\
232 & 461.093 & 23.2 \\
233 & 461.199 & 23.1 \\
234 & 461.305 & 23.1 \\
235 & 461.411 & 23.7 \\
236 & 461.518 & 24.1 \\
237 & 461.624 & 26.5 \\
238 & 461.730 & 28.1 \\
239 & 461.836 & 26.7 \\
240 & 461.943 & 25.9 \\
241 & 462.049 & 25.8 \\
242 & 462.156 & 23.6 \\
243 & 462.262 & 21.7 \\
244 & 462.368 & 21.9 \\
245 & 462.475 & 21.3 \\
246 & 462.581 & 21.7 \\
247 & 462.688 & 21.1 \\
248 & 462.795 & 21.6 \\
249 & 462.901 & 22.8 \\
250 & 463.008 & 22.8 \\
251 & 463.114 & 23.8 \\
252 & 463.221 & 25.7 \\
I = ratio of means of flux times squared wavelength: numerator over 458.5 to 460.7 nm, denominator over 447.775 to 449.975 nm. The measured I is 1.2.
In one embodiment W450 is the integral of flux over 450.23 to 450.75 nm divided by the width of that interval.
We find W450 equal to 24.4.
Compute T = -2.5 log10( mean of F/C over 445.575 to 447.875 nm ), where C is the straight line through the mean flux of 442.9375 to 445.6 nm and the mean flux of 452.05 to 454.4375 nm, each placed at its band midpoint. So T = 0.39 mag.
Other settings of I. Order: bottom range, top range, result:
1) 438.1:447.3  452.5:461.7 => 1.11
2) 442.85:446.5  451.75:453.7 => 1.11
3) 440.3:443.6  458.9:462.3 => 1.06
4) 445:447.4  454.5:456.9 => 1.48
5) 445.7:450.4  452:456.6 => 1.22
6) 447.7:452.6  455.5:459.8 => 1.10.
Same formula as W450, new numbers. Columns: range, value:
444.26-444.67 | 24.5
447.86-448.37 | 22.7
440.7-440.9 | 26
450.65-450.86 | 24.4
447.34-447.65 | 18.8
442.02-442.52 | 23.3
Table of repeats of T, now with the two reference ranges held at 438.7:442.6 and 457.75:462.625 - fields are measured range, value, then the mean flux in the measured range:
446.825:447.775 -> 0.43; 16.8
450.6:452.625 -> 0.06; 23.3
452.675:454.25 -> 0.07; 23.1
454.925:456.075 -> 0.00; 24.4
